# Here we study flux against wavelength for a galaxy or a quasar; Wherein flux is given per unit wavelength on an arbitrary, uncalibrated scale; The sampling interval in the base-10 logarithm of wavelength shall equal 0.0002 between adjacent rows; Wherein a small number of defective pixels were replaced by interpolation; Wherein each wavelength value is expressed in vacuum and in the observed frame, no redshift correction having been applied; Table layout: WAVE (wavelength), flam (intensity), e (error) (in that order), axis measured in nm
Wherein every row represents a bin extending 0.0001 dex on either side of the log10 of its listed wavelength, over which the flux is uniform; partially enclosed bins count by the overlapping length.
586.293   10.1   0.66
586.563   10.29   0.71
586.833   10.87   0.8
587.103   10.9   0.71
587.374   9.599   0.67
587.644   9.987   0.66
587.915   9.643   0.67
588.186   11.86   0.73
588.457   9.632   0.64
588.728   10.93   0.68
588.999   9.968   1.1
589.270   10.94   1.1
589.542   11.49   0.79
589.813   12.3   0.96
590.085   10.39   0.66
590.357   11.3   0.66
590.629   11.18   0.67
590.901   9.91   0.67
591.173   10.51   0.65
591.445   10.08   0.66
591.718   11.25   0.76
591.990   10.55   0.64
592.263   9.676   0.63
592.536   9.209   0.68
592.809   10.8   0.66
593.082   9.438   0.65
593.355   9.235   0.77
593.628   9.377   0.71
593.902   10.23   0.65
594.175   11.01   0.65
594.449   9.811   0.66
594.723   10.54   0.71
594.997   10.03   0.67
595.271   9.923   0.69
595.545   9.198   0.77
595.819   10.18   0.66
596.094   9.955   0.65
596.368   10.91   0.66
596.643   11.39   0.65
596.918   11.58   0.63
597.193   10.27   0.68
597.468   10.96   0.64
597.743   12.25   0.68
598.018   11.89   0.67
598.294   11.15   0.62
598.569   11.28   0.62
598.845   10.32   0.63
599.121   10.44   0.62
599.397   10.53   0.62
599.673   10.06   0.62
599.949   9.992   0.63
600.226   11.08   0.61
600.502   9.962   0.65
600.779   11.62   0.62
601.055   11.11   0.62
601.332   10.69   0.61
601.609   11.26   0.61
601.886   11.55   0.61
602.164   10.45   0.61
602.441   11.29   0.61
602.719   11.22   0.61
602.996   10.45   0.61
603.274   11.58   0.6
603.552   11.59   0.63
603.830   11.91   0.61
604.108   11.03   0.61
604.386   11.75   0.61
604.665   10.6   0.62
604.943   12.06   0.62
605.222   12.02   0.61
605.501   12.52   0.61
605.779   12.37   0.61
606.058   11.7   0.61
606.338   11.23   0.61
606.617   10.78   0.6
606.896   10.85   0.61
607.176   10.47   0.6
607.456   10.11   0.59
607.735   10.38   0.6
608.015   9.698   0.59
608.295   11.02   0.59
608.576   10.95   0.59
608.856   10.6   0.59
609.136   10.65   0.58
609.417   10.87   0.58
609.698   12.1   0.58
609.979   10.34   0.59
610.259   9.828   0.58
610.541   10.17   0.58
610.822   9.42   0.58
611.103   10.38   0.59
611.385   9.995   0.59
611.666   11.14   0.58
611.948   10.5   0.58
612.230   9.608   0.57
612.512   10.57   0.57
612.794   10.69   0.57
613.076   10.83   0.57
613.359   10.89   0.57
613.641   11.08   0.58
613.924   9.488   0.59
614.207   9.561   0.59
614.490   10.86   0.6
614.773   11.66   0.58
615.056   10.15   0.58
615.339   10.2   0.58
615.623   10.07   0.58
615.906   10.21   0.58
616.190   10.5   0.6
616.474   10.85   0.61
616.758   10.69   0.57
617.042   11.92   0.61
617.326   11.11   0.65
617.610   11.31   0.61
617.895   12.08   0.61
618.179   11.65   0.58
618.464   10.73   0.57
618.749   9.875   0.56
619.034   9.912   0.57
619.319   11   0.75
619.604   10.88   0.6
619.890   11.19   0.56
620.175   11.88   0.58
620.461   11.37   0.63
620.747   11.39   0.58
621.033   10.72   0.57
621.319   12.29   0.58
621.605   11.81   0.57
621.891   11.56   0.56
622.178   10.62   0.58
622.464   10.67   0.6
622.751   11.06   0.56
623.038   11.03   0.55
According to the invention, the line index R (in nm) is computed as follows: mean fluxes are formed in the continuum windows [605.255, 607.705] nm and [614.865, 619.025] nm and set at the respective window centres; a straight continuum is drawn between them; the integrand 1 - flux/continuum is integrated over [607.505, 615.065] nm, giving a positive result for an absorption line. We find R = 0.37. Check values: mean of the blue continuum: 11.2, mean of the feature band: 10.5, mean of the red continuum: 10.8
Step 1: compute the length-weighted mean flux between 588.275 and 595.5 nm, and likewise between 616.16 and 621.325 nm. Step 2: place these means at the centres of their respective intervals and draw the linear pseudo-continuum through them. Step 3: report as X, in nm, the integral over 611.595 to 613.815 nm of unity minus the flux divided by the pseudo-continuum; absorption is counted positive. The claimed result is 0.06 nm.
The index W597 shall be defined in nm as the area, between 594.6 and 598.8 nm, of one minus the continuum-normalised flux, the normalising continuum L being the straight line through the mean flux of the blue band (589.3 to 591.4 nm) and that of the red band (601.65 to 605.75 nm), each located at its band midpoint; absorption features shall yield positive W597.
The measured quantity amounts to 0.17 nm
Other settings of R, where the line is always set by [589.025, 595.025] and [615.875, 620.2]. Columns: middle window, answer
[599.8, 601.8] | -0.042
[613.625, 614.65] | 0.068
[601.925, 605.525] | -0.242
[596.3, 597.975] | -0.119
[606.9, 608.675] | 0.050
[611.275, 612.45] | 0.056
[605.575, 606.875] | -0.095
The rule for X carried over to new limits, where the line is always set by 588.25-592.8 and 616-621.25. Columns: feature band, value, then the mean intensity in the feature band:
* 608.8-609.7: -0.002 nm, 10.9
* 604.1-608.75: -0.120 nm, 11.1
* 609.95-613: 0.195 nm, 10.3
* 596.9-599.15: -0.085 nm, 11.1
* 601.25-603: -0.039 nm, 11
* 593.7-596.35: 0.140 nm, 10.1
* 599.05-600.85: 0.046 nm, 10.5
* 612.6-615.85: 0.149 nm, 10.5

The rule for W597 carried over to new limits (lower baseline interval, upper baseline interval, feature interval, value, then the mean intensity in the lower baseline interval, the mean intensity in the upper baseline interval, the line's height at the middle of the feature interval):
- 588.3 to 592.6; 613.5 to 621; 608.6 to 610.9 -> 0.047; 10.6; 10.8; 10.8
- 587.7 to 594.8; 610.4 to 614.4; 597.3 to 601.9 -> -0.242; 10.4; 10.3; 10.4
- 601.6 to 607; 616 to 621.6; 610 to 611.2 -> 0.140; 11.4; 11.1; 11.3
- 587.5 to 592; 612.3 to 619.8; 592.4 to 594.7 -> 0.169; 10.7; 10.7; 10.7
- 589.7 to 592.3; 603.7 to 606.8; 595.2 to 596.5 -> 0.118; 10.7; 11.6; 11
